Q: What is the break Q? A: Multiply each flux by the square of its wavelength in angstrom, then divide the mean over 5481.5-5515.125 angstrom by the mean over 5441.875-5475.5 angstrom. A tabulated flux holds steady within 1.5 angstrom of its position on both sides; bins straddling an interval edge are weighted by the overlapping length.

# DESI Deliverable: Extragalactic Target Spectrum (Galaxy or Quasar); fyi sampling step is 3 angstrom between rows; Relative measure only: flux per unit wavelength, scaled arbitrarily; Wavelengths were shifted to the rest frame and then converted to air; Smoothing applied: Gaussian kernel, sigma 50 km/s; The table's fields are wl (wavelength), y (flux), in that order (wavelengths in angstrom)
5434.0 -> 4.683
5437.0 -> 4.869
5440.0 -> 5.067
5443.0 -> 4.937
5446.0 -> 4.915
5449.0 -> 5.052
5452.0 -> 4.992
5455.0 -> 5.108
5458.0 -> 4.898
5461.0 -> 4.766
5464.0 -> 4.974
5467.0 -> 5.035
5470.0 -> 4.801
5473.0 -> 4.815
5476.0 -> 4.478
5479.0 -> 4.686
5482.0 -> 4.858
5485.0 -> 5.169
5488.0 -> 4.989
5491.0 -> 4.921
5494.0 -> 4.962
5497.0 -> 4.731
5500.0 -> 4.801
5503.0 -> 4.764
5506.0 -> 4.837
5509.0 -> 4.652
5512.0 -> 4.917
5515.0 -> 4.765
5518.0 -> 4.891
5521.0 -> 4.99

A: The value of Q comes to 1.0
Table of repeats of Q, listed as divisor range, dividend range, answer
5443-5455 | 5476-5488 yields 0.99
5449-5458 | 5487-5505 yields 0.98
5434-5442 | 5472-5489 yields 1.00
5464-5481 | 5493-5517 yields 1.02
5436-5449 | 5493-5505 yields 0.99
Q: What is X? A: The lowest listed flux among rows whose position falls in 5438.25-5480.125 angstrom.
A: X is 4.478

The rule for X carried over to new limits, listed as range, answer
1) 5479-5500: 4.686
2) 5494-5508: 4.731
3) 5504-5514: 4.652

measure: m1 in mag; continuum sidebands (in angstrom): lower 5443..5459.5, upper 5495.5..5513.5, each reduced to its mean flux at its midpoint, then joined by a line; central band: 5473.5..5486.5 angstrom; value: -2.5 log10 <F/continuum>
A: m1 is 0.02 mag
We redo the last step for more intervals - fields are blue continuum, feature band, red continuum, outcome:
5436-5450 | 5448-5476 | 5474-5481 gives -0.030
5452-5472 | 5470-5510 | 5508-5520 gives 0.011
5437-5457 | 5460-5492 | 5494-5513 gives 0.007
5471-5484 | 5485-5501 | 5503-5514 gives -0.033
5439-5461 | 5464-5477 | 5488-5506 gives 0.024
